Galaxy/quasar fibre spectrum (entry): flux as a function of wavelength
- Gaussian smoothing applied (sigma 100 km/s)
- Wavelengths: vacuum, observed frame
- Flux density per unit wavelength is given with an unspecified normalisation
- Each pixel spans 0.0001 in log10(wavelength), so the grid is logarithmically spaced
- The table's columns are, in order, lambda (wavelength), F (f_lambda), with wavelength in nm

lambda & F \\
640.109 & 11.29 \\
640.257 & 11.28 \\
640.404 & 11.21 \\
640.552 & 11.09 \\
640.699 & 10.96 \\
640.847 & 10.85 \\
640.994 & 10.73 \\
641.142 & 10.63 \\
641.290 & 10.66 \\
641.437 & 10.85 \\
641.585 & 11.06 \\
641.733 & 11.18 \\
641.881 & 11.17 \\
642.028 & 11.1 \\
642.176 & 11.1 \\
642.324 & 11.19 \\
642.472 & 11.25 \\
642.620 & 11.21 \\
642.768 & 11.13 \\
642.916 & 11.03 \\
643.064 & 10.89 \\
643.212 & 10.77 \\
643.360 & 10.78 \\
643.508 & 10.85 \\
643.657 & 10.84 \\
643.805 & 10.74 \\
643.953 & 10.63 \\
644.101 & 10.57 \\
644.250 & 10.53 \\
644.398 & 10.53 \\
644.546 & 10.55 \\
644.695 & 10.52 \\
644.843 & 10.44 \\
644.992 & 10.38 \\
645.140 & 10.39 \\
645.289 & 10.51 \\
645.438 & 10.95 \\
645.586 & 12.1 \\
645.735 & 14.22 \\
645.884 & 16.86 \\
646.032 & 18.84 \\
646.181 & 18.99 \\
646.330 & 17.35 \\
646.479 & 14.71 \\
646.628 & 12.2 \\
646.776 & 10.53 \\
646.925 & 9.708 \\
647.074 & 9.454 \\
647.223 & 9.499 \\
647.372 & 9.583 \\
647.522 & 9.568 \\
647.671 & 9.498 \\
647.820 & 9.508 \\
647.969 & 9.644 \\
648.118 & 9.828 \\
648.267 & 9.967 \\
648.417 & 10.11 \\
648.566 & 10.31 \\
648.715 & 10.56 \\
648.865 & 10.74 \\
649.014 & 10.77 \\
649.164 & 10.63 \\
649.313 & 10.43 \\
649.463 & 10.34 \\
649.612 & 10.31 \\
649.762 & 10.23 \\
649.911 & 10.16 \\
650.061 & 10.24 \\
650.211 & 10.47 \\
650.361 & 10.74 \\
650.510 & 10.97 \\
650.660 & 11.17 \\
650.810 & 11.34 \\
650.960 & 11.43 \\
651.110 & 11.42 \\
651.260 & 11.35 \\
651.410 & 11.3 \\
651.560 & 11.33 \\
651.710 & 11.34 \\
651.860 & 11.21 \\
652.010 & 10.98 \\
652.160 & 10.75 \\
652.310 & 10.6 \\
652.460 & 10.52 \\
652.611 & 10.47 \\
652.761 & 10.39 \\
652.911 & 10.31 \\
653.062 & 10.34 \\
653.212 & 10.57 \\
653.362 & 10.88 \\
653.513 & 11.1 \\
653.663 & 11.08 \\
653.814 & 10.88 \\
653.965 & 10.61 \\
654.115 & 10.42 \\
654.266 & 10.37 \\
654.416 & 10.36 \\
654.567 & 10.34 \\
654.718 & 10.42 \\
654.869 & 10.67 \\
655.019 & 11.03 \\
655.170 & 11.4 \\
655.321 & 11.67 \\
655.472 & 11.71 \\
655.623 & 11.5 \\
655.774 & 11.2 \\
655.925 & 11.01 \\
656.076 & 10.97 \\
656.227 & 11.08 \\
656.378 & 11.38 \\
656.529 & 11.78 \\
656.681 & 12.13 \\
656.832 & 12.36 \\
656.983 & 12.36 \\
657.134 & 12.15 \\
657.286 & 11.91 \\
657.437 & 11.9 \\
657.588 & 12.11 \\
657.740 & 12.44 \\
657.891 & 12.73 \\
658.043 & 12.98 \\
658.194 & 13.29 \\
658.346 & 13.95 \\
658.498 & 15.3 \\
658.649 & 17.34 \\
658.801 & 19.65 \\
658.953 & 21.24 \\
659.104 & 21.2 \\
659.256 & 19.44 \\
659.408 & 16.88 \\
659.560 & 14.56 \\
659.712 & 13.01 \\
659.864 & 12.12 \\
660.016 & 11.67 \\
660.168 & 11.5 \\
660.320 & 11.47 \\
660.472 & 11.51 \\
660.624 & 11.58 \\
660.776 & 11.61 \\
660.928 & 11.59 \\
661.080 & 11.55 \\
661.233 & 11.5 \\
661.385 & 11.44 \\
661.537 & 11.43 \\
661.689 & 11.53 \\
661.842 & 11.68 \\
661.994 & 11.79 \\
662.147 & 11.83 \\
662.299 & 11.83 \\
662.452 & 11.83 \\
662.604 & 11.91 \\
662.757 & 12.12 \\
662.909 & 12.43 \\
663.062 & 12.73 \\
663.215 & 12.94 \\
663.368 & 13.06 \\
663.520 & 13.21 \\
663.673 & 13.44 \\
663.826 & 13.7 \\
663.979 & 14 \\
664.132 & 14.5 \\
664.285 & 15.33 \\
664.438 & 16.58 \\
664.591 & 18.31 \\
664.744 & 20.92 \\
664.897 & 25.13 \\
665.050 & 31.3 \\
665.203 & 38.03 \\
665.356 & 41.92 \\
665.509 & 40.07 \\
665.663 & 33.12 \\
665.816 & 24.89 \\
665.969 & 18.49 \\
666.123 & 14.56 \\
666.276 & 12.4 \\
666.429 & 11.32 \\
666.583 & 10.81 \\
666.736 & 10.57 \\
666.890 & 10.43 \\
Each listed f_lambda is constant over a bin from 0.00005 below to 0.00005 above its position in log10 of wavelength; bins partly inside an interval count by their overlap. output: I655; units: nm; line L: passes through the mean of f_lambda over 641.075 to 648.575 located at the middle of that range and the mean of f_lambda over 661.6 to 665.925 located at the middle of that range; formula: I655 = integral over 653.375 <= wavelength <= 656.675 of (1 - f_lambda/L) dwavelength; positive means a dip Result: 0.91 nm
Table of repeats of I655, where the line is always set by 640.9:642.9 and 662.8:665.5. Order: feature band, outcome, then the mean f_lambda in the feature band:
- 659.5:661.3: 0.620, 11.9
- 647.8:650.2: 0.615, 10.3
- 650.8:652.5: 0.423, 11.1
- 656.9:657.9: 0.286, 12.2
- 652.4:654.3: 0.598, 10.6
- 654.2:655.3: 0.366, 10.7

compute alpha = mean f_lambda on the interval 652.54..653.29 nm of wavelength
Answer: 10.4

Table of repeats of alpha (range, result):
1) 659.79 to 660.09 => 11.9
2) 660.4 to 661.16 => 11.6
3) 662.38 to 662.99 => 12.1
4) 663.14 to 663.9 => 13.3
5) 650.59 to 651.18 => 11.3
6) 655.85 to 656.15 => 11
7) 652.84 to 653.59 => 10.6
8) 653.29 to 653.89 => 11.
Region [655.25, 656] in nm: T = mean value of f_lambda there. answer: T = 11.4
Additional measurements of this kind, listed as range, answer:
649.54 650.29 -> 10.3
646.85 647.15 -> 9.58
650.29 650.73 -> 11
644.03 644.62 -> 10.5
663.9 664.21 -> 14.2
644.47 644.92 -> 10.5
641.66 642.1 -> 11.2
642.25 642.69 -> 11.2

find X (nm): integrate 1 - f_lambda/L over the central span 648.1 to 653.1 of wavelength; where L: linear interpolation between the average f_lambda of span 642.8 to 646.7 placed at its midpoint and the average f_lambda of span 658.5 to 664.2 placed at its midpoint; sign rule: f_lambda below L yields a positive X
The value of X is 0.769 nm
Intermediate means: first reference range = 12.2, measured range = 10.7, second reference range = 13.4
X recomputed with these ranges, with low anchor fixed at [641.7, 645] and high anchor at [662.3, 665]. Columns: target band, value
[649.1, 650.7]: 0.22 nm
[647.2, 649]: 0.28 nm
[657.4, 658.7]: 0.02 nm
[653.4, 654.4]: 0.17 nm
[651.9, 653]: 0.18 nm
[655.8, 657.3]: 0.20 nm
